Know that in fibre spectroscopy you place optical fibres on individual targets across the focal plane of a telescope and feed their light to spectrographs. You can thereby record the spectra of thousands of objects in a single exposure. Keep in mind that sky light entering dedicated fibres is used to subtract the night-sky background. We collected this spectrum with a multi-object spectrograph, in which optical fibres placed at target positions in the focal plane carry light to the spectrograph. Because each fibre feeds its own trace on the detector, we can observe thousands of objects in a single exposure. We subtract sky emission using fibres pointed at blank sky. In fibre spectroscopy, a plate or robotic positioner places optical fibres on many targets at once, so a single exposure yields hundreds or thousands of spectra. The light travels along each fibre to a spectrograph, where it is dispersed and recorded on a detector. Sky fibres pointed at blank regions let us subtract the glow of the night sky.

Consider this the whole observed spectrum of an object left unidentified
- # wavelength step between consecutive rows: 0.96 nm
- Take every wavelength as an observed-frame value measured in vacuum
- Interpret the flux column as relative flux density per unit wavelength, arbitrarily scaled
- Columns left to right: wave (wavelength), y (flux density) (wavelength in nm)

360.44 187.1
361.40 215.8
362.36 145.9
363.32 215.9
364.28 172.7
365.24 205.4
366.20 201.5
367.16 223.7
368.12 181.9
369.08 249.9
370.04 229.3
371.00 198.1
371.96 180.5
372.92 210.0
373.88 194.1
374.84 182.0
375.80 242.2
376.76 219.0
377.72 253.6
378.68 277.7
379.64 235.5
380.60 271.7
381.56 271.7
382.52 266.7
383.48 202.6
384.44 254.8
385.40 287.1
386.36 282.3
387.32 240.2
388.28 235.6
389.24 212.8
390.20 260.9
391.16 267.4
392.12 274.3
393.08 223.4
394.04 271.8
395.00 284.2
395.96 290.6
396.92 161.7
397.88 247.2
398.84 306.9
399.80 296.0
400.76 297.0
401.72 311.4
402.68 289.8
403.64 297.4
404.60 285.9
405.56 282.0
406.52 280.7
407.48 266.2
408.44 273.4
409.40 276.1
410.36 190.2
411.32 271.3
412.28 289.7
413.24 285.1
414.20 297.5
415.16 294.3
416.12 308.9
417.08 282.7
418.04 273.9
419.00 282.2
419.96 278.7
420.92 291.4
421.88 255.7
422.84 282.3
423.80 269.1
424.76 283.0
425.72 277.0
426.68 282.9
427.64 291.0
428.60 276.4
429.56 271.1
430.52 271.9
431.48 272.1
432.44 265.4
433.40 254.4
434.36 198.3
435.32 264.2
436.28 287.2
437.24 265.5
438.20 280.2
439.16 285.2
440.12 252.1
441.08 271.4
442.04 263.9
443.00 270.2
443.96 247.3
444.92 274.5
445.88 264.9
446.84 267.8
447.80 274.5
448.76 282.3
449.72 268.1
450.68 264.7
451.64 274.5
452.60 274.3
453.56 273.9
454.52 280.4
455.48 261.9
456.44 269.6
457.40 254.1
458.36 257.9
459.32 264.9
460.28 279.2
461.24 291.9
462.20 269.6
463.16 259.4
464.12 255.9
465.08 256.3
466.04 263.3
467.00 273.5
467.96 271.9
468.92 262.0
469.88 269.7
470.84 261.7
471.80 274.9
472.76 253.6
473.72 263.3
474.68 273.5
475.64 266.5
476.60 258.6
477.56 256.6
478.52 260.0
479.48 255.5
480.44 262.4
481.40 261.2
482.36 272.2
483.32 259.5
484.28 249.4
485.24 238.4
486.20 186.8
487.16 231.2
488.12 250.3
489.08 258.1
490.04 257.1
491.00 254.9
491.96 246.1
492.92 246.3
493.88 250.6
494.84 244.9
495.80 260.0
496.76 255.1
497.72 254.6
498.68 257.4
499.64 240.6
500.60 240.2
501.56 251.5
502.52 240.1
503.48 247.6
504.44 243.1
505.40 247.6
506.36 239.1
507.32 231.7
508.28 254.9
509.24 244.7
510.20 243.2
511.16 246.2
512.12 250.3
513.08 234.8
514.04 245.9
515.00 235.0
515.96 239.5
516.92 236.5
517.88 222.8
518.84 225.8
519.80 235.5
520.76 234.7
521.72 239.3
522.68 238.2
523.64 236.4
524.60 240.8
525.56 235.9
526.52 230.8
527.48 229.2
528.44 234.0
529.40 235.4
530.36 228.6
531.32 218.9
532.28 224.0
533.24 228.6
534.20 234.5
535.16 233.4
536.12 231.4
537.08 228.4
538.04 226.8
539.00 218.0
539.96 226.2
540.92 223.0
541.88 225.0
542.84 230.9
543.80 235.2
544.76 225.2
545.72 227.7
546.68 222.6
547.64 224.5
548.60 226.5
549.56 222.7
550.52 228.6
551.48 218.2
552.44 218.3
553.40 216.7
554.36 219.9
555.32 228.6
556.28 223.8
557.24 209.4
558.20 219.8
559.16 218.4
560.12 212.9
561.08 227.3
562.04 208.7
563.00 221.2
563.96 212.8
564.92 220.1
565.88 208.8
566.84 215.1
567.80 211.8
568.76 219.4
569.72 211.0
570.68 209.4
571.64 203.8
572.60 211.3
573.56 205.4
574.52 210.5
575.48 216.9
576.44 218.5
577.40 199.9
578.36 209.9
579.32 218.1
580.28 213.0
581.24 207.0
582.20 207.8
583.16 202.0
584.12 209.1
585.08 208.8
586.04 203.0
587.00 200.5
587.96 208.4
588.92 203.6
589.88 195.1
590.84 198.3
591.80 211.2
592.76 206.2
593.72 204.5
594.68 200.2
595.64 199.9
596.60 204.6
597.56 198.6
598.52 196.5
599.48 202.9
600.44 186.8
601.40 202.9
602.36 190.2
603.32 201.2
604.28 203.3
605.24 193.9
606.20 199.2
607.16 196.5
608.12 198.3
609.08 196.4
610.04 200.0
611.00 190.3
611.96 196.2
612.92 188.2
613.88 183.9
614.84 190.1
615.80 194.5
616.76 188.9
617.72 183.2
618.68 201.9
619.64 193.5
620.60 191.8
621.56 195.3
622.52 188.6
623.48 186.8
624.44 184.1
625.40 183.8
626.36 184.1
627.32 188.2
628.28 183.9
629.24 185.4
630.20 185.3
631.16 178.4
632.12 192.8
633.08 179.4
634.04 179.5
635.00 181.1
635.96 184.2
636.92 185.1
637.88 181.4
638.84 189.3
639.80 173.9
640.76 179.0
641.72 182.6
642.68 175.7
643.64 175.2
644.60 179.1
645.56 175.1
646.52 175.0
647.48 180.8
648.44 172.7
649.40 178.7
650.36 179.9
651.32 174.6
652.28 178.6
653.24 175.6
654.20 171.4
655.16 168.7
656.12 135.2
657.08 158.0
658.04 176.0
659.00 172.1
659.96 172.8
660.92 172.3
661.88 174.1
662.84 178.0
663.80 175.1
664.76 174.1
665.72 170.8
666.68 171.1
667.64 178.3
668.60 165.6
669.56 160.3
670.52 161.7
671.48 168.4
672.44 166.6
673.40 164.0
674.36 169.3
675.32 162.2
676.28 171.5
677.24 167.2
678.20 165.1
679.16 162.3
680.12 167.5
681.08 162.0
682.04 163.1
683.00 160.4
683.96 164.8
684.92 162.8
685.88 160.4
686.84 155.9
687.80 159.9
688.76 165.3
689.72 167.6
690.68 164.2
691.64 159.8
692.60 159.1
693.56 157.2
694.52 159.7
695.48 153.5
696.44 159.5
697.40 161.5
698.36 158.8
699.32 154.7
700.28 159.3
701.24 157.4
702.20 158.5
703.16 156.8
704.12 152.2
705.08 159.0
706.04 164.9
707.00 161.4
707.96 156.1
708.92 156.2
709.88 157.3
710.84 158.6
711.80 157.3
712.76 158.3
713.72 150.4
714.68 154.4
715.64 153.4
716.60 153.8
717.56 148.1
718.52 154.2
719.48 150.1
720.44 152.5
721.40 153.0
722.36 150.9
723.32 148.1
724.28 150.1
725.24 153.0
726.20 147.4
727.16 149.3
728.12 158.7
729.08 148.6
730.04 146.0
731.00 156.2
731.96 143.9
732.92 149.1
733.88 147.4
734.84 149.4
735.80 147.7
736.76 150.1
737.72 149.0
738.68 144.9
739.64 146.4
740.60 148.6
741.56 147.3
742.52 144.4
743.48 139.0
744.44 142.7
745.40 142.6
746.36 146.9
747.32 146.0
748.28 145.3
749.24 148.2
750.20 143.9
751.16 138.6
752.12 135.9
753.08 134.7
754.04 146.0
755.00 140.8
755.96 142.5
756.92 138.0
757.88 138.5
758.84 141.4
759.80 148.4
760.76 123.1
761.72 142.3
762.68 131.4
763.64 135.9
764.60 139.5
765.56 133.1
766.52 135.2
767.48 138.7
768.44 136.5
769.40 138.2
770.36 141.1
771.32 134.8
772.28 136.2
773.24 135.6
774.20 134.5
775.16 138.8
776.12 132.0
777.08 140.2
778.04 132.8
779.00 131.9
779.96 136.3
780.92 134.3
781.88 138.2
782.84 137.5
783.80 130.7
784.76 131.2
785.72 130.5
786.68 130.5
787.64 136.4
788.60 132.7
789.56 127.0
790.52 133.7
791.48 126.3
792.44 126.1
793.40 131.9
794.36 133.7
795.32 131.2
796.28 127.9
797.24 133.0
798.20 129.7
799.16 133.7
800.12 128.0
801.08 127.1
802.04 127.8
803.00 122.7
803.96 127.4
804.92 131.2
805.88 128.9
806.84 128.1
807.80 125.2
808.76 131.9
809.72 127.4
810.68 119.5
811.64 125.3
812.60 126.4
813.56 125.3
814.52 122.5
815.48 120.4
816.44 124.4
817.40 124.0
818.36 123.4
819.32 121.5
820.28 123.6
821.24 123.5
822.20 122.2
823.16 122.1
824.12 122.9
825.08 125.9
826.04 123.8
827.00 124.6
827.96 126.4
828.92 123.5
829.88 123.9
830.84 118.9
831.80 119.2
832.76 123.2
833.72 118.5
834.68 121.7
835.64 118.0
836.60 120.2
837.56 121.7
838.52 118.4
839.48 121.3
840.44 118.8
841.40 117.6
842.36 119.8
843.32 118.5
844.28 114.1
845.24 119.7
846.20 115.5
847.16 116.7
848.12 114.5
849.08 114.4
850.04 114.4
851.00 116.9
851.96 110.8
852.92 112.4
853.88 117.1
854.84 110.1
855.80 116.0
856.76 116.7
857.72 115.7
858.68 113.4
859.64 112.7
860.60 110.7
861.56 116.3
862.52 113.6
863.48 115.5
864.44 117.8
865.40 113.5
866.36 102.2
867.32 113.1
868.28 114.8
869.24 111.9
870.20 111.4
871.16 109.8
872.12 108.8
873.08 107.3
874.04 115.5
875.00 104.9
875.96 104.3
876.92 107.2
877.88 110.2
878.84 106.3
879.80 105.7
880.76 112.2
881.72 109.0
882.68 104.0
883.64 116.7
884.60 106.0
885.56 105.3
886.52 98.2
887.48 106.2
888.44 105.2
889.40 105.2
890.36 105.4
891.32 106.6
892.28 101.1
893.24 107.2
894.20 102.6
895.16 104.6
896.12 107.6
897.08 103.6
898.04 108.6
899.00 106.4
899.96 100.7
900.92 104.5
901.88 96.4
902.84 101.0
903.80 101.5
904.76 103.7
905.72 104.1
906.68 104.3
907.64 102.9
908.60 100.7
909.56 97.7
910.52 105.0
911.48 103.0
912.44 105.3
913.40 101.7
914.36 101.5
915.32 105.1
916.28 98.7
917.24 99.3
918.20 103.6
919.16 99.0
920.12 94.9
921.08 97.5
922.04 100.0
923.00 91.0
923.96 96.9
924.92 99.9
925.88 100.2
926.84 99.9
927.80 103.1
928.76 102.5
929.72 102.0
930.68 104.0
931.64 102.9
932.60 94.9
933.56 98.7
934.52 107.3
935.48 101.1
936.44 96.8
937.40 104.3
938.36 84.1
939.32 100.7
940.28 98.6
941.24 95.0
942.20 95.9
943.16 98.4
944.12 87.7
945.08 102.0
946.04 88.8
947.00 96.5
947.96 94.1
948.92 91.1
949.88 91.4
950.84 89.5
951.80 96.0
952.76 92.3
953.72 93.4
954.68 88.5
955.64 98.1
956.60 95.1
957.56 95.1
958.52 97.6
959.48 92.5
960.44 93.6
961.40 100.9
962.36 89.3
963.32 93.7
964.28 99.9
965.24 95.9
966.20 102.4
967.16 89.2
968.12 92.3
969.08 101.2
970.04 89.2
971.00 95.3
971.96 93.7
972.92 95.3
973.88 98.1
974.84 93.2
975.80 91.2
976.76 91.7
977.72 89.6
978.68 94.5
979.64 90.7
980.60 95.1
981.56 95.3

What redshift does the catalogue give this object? 0.000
